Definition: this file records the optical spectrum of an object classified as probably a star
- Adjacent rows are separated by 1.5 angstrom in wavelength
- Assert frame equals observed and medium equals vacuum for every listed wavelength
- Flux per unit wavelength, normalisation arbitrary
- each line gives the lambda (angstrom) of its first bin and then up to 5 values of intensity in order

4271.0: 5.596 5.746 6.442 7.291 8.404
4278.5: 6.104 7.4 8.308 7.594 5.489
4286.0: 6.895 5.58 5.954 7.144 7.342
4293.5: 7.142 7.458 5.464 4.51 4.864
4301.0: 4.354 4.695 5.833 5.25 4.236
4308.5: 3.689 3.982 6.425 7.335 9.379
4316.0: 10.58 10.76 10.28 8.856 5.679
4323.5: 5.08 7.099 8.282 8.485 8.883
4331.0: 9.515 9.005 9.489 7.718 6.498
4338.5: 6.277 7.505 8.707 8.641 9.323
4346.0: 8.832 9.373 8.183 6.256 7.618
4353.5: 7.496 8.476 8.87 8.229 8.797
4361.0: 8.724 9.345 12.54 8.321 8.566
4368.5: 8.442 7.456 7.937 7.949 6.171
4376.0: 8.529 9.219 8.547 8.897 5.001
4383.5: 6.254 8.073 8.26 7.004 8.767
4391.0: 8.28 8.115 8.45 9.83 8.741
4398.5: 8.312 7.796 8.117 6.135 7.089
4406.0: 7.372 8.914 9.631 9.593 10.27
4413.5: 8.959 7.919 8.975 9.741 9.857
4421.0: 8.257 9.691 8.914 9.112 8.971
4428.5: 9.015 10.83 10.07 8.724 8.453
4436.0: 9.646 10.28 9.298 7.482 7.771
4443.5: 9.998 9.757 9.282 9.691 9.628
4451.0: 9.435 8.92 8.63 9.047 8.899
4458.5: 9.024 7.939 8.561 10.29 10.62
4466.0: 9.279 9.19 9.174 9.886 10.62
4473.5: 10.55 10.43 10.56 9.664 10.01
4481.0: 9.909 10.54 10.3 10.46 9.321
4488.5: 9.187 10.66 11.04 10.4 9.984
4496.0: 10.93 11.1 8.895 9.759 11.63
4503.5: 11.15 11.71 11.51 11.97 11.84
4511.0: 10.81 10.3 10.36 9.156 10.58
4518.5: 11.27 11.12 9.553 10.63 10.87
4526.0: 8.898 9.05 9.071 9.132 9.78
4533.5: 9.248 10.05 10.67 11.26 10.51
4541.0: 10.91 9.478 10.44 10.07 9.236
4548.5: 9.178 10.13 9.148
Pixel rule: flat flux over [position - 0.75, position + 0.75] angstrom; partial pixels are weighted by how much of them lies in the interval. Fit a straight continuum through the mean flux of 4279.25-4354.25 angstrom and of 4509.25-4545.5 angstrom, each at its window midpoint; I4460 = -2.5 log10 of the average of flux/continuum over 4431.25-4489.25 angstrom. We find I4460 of -0.03 mag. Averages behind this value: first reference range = 7.21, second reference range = 10.2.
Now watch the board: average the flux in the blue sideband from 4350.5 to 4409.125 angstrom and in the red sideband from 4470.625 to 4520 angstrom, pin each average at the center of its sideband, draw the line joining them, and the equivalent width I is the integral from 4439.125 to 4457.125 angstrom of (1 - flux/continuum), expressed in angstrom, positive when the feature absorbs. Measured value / 0.9 angstrom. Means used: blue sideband 8.17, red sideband 10.5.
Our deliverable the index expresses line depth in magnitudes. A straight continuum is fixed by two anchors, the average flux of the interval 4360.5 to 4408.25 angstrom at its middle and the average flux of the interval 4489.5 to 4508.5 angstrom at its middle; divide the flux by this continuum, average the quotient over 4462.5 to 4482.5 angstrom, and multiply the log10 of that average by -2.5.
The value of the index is 0.02 mag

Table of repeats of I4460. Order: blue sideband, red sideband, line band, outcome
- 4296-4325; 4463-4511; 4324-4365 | -0.174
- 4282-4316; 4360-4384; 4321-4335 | -0.147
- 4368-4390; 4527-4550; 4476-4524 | -0.124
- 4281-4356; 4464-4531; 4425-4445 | 0.000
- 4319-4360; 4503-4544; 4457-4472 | 0.033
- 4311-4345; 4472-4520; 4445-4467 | 0.083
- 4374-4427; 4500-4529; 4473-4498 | -0.026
